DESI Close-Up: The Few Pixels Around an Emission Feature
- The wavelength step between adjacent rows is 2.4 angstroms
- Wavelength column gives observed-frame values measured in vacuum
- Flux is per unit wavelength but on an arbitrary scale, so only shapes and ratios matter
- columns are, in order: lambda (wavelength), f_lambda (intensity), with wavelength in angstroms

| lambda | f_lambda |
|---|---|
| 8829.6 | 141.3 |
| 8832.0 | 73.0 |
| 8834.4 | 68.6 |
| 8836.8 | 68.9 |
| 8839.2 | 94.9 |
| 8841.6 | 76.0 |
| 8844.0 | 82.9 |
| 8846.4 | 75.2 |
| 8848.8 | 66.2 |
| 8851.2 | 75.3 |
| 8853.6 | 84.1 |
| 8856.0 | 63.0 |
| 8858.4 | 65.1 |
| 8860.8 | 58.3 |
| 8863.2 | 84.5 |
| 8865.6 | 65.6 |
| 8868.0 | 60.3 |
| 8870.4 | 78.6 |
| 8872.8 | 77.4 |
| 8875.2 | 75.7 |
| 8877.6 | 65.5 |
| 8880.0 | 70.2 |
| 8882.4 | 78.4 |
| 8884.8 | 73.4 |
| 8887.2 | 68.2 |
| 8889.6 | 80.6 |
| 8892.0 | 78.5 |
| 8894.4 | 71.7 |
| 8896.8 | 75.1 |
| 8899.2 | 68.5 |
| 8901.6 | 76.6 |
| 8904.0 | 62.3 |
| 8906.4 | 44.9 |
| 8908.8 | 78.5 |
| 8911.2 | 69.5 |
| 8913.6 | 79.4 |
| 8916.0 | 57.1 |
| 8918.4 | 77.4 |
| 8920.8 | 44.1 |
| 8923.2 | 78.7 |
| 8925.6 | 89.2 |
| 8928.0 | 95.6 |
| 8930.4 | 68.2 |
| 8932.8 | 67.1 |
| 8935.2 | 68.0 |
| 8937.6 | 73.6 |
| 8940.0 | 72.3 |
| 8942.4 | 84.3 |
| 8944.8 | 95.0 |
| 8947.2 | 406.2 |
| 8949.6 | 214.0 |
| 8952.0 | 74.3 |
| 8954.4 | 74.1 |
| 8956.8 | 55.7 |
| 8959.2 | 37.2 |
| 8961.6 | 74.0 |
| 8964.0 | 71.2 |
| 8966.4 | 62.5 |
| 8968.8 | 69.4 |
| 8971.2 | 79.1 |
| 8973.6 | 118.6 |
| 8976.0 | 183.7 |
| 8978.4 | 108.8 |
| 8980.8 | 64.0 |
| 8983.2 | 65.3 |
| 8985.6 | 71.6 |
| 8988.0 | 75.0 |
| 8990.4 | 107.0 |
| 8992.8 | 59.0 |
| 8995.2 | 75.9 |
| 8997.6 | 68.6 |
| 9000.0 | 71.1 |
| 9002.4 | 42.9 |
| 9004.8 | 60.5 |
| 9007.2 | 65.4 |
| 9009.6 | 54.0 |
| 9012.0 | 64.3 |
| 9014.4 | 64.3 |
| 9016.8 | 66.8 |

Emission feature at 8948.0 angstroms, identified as H-alpha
